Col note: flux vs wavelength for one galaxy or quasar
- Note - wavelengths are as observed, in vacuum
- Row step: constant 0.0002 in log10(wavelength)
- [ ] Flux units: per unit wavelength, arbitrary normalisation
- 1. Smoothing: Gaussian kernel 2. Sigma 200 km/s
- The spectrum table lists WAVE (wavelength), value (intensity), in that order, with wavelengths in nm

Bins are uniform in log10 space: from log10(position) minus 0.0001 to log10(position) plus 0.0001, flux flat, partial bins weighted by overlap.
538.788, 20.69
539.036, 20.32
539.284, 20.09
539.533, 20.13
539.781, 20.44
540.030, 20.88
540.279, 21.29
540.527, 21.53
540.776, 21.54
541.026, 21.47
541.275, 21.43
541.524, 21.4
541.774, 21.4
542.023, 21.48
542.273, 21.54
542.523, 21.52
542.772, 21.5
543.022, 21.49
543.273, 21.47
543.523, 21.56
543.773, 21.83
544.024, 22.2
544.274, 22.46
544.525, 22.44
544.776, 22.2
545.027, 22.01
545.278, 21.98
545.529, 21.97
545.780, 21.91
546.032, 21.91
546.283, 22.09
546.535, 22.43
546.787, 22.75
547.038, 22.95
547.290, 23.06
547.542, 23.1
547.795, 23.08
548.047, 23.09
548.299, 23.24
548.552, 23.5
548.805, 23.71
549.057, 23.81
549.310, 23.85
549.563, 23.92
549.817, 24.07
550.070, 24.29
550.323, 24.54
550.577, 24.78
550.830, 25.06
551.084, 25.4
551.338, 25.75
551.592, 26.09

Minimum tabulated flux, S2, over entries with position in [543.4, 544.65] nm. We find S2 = 21.56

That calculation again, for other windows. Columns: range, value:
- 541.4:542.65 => 21.4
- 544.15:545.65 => 21.97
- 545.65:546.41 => 21.91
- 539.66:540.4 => 20.44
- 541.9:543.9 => 21.47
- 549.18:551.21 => 23.85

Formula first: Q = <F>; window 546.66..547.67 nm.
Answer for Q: 23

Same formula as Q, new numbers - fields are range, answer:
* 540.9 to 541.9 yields 21.4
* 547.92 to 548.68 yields 23.3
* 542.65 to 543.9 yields 21.6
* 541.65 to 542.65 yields 21.5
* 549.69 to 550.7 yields 24.4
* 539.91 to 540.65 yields 21.3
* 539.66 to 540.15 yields 20.6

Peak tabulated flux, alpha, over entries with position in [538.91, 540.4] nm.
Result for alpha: 21.29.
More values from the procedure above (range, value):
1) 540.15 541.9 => 21.54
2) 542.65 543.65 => 21.56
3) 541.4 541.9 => 21.4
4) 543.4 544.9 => 22.46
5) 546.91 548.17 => 23.1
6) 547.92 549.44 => 23.85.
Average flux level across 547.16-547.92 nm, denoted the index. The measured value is 23.1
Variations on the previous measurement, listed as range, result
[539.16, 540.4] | 20.6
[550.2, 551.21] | 24.9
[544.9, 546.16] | 22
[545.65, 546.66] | 22.1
